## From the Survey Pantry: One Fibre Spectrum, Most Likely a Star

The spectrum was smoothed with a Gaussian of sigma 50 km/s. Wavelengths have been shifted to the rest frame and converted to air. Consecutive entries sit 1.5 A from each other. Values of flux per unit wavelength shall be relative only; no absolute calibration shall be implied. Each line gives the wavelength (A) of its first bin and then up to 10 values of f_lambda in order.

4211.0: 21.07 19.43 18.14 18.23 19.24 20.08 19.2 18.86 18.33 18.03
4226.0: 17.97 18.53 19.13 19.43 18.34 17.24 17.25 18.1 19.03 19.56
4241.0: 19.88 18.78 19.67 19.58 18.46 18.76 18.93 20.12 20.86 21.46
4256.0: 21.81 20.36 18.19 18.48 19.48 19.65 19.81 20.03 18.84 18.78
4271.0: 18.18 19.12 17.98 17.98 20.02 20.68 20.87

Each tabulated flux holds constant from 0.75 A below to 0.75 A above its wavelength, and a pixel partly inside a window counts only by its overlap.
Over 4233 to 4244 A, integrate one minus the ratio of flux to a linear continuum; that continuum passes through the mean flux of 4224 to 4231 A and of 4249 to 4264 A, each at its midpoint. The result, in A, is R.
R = 0.3 A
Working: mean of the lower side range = 18.6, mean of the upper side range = 19.9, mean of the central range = 18.7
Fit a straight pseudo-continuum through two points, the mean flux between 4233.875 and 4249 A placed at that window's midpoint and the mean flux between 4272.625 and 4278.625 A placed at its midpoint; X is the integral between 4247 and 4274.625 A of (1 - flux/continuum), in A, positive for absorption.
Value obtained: -0.8 A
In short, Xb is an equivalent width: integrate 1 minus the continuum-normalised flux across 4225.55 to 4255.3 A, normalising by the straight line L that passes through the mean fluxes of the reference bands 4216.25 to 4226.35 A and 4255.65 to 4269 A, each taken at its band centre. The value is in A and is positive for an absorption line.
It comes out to 0.2 A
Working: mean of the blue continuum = 18.8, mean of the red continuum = 19.5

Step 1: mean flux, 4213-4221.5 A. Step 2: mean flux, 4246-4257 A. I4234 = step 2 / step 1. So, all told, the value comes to 1.06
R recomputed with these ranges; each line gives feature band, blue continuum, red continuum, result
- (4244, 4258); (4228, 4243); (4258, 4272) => -0.8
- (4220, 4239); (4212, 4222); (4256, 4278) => 0.7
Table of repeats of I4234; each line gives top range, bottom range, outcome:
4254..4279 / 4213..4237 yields 1.05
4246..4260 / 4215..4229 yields 1.06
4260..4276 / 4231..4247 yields 1.01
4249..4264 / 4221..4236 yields 1.09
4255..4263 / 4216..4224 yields 1.03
